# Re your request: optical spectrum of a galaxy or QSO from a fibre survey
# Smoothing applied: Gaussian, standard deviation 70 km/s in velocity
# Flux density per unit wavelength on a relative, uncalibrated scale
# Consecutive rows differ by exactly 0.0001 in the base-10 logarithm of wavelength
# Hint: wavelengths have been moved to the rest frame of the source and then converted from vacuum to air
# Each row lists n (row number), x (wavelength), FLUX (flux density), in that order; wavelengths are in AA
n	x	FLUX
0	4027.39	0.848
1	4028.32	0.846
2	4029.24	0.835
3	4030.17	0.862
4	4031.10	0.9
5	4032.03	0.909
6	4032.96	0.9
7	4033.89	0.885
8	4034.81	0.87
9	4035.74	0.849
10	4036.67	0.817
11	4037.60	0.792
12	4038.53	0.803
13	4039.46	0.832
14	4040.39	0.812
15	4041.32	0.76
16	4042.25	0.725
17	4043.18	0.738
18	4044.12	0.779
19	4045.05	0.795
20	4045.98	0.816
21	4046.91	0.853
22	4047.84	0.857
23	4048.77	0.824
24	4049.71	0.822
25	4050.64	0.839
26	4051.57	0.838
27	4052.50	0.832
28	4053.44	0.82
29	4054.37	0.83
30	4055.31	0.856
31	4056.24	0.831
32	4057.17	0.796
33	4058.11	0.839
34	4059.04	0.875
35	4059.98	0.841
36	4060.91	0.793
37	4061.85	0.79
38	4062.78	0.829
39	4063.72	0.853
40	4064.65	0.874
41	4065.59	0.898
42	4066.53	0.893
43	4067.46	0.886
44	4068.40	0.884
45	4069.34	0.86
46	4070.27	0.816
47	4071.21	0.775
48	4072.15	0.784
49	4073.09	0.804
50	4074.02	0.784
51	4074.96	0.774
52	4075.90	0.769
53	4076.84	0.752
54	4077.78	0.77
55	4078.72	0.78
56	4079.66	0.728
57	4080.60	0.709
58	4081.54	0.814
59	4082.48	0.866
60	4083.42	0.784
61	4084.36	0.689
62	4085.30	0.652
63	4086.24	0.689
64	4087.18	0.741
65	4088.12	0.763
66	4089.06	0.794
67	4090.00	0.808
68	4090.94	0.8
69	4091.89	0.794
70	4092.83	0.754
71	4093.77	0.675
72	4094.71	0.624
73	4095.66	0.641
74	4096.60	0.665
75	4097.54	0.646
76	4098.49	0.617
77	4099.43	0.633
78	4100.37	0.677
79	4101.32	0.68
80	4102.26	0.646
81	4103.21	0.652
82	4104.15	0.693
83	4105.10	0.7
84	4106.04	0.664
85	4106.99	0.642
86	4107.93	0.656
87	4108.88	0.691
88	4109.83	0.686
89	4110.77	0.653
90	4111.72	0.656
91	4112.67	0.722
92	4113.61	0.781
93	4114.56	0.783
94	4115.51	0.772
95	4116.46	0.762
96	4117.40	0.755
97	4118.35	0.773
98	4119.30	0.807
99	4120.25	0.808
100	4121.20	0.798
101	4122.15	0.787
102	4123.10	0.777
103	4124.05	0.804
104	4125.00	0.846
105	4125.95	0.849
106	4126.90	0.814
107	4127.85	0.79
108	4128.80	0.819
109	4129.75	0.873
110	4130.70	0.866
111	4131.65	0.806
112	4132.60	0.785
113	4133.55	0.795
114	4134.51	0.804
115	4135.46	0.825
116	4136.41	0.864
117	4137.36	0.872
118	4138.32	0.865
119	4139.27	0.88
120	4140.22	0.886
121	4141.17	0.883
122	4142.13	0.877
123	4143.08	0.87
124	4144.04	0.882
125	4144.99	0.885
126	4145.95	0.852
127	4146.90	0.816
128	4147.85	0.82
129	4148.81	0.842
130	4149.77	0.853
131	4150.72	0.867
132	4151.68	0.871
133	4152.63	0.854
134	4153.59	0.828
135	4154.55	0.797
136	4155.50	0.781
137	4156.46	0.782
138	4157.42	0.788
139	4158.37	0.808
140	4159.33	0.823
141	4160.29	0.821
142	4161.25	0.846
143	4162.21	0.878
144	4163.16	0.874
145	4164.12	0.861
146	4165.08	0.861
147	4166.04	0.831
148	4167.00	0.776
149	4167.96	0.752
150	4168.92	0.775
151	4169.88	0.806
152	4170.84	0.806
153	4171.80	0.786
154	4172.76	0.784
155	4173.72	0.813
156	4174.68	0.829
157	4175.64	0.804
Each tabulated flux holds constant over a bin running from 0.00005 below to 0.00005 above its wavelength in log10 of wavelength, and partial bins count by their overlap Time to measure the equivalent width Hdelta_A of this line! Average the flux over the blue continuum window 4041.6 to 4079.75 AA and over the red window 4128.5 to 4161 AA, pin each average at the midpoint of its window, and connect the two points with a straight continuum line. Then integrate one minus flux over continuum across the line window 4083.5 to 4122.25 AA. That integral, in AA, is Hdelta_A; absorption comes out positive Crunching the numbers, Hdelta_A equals 5.4 AA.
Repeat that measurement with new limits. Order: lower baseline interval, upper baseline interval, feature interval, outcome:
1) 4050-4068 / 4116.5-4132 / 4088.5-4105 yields 2.6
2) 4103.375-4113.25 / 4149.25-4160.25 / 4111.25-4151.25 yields -3.8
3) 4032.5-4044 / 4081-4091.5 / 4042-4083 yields -1.4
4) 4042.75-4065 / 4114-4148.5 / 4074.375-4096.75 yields 2.2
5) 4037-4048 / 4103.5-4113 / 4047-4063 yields -1.2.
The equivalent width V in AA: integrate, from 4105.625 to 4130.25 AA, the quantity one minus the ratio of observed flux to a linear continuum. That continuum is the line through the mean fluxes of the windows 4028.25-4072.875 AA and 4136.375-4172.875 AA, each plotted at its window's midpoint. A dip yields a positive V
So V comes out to 2.2 AA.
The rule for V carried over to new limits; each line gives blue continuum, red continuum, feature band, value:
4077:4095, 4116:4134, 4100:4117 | 1.9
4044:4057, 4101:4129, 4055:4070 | -0.7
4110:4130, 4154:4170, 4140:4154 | -1.0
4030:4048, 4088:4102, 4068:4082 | -0.7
